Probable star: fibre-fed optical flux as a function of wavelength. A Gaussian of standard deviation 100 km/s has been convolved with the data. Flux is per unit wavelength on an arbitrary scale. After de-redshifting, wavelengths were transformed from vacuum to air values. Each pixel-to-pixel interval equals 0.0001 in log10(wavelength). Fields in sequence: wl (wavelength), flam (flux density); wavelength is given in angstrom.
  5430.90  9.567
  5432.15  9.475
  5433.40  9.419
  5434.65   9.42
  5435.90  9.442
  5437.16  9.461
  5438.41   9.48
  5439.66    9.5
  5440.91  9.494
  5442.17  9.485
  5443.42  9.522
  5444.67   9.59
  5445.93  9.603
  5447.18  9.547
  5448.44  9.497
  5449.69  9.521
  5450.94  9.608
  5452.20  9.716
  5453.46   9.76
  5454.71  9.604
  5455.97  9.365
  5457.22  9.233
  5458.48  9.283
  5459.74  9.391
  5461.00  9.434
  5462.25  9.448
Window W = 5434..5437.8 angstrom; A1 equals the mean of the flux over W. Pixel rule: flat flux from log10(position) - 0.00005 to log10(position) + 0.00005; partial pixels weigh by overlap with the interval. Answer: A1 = 9.43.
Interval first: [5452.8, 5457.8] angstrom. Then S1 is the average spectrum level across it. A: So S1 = 9.5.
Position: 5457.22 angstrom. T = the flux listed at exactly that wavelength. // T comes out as 9.233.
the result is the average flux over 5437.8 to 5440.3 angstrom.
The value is 9.51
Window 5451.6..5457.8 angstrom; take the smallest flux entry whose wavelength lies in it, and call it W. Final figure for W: 9.233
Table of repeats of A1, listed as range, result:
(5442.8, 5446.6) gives 9.58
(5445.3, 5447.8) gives 9.58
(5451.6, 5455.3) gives 9.7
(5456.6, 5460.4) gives 9.28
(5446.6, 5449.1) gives 9.52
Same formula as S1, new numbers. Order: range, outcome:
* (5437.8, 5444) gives 9.5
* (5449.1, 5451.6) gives 9.57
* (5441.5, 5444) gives 9.49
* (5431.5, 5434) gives 9.45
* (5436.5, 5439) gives 9.45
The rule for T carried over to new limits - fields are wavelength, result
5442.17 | 9.485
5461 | 9.434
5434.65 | 9.42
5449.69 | 9.521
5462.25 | 9.448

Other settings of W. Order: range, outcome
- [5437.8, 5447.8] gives 9.48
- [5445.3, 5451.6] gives 9.497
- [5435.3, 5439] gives 9.442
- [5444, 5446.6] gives 9.59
